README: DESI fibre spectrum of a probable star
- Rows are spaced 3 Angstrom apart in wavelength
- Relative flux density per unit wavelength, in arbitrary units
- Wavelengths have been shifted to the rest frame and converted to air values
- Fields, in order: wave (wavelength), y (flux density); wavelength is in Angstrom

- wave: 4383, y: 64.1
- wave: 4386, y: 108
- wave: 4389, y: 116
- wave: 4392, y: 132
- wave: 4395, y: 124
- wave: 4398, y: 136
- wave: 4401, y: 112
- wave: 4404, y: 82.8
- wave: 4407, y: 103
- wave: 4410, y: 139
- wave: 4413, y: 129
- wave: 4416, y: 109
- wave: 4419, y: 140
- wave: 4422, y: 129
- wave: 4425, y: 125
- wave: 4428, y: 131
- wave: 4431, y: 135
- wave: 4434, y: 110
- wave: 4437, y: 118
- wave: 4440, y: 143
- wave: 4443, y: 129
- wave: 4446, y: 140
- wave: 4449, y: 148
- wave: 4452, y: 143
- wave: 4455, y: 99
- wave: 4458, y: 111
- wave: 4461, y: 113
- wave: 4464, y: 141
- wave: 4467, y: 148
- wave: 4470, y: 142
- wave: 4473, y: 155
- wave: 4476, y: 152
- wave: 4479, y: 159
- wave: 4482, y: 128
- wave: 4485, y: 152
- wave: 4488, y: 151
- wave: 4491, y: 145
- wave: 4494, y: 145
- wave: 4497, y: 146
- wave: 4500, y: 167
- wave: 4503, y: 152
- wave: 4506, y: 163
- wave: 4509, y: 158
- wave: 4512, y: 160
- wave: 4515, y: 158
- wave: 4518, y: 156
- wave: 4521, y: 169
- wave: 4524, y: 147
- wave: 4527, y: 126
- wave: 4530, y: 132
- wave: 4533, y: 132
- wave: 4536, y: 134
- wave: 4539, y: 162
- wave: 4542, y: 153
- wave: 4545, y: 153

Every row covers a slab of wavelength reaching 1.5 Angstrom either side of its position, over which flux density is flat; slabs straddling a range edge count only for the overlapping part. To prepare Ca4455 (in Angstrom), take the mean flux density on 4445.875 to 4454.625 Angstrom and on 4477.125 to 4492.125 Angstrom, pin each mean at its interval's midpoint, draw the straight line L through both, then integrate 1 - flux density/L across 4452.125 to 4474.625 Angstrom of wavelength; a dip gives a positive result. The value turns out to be 1.77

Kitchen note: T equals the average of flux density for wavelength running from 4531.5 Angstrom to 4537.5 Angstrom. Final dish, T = 133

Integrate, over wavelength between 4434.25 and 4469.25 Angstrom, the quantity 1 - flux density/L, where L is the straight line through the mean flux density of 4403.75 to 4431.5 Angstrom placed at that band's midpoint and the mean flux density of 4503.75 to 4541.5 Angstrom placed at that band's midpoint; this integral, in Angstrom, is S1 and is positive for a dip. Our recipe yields 0.6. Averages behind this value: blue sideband 124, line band 130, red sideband 150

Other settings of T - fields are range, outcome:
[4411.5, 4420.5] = 126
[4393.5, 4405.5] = 114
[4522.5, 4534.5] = 134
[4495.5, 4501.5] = 156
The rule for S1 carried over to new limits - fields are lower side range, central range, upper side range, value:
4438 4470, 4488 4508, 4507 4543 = -1.5 Angstrom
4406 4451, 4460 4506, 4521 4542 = -3.9 Angstrom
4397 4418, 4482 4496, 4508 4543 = -0.8 Angstrom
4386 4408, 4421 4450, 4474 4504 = -0.2 Angstrom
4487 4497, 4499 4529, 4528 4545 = -2.1 Angstrom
